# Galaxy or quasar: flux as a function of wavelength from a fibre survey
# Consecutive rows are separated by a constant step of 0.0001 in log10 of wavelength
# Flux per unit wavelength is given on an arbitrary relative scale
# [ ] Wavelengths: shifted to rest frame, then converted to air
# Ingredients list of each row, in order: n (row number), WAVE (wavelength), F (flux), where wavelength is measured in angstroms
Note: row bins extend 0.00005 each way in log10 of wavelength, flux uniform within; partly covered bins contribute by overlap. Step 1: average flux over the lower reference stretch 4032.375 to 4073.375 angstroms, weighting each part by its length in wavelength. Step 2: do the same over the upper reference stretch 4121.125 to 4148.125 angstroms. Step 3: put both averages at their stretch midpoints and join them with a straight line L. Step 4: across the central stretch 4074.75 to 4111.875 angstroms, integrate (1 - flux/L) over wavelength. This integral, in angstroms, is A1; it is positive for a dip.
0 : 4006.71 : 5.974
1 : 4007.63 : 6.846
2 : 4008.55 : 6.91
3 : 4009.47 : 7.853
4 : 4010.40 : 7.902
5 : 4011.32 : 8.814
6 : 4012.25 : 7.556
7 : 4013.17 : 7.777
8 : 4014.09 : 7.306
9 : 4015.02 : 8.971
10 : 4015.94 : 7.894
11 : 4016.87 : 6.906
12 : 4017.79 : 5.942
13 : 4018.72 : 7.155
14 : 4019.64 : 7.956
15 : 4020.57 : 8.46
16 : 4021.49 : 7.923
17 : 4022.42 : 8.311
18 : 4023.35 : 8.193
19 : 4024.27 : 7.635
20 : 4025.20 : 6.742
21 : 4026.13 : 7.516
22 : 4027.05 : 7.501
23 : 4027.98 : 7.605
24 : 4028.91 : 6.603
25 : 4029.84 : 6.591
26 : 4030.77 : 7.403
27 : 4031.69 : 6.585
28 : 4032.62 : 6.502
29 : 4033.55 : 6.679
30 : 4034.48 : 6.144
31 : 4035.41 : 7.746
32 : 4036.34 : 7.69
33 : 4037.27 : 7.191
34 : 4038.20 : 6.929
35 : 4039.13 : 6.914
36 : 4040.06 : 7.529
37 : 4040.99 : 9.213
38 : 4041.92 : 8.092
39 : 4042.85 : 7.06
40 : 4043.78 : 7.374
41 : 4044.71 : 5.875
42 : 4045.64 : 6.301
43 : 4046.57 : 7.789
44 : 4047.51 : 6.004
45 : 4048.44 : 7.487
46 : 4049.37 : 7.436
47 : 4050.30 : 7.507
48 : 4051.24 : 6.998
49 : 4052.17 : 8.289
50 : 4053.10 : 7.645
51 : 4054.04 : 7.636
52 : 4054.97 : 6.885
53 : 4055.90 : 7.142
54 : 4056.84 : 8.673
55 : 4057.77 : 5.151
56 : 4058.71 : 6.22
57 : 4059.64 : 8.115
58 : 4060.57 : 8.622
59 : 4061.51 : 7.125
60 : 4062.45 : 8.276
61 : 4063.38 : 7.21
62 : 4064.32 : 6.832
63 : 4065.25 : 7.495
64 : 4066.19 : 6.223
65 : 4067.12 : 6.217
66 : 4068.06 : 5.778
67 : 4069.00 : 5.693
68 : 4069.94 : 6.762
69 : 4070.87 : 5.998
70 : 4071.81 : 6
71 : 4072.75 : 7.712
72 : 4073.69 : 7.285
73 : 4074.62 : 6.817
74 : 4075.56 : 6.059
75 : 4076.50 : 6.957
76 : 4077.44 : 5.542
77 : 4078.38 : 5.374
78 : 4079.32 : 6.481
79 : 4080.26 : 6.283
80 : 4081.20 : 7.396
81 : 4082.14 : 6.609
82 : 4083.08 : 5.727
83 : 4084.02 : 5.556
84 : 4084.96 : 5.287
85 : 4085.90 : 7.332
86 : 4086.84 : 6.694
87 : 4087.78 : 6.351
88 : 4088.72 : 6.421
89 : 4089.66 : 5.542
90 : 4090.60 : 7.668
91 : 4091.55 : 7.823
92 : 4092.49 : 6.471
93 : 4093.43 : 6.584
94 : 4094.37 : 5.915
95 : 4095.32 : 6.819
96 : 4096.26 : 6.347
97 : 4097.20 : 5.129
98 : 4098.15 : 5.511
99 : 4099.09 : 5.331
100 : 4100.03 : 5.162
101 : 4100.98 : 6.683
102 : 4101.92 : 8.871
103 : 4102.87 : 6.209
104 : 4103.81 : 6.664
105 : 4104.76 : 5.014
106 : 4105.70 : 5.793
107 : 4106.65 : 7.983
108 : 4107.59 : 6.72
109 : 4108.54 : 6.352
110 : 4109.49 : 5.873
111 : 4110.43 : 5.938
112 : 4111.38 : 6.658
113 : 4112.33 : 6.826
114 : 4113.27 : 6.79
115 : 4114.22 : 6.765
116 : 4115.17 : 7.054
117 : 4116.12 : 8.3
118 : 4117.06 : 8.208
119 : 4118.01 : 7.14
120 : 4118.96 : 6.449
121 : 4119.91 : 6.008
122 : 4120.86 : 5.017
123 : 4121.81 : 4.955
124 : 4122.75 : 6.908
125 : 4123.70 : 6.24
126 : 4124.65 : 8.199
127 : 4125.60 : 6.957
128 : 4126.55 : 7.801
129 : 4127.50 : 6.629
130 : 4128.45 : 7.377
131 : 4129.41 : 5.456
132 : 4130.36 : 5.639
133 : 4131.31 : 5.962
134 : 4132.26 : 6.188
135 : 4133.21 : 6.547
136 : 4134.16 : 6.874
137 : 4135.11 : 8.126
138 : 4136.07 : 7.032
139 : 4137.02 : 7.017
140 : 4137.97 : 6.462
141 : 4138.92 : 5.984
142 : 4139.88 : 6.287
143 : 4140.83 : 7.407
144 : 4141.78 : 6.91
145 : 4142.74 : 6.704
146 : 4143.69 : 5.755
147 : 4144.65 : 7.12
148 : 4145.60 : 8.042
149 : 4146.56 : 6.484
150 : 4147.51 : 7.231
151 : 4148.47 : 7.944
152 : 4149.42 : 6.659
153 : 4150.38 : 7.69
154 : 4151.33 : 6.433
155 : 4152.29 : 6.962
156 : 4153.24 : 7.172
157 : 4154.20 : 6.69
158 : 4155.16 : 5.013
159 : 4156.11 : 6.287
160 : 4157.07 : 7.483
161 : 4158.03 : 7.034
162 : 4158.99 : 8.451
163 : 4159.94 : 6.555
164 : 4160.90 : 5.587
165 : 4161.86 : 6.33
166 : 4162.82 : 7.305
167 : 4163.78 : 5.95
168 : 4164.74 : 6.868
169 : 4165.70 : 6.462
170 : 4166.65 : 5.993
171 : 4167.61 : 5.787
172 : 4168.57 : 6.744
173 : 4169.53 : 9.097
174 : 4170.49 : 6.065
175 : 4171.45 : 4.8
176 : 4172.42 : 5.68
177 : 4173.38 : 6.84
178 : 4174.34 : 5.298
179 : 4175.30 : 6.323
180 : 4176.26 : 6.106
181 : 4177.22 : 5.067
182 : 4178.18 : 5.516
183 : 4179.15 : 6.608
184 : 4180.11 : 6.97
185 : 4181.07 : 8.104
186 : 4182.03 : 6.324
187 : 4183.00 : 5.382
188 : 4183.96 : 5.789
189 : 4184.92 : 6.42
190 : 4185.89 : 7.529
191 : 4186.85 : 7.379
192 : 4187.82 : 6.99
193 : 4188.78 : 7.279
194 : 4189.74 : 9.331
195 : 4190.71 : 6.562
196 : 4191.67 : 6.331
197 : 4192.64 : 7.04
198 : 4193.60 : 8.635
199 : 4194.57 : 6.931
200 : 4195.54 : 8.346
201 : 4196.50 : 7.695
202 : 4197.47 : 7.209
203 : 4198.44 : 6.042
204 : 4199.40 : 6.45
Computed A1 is 3.0 angstroms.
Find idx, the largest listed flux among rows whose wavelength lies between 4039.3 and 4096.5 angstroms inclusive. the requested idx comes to 9.213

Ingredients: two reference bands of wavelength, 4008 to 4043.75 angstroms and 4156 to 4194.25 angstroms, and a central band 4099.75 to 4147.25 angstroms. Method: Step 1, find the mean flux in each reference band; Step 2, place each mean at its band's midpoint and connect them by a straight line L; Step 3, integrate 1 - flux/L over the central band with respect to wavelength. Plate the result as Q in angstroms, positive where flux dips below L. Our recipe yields 1.76 angstroms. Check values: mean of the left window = 7.46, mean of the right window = 6.66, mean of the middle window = 6.68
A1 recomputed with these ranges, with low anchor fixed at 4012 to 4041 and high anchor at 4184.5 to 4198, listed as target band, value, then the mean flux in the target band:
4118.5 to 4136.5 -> 2.1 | 6.54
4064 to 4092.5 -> 3.6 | 6.46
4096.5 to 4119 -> 2.5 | 6.56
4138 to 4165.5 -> 2.3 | 6.79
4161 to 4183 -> 3.2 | 6.34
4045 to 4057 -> 0.1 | 7.31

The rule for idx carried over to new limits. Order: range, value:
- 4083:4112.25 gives 8.871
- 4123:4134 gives 8.199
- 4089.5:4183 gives 9.097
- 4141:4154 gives 8.042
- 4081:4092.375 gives 7.823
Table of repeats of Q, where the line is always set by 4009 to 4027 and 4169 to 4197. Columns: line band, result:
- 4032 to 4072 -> 2.4 angstroms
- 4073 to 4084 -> 1.5 angstroms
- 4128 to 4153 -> 0.8 angstroms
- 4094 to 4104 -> 1.4 angstroms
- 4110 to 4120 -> 0.3 angstroms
